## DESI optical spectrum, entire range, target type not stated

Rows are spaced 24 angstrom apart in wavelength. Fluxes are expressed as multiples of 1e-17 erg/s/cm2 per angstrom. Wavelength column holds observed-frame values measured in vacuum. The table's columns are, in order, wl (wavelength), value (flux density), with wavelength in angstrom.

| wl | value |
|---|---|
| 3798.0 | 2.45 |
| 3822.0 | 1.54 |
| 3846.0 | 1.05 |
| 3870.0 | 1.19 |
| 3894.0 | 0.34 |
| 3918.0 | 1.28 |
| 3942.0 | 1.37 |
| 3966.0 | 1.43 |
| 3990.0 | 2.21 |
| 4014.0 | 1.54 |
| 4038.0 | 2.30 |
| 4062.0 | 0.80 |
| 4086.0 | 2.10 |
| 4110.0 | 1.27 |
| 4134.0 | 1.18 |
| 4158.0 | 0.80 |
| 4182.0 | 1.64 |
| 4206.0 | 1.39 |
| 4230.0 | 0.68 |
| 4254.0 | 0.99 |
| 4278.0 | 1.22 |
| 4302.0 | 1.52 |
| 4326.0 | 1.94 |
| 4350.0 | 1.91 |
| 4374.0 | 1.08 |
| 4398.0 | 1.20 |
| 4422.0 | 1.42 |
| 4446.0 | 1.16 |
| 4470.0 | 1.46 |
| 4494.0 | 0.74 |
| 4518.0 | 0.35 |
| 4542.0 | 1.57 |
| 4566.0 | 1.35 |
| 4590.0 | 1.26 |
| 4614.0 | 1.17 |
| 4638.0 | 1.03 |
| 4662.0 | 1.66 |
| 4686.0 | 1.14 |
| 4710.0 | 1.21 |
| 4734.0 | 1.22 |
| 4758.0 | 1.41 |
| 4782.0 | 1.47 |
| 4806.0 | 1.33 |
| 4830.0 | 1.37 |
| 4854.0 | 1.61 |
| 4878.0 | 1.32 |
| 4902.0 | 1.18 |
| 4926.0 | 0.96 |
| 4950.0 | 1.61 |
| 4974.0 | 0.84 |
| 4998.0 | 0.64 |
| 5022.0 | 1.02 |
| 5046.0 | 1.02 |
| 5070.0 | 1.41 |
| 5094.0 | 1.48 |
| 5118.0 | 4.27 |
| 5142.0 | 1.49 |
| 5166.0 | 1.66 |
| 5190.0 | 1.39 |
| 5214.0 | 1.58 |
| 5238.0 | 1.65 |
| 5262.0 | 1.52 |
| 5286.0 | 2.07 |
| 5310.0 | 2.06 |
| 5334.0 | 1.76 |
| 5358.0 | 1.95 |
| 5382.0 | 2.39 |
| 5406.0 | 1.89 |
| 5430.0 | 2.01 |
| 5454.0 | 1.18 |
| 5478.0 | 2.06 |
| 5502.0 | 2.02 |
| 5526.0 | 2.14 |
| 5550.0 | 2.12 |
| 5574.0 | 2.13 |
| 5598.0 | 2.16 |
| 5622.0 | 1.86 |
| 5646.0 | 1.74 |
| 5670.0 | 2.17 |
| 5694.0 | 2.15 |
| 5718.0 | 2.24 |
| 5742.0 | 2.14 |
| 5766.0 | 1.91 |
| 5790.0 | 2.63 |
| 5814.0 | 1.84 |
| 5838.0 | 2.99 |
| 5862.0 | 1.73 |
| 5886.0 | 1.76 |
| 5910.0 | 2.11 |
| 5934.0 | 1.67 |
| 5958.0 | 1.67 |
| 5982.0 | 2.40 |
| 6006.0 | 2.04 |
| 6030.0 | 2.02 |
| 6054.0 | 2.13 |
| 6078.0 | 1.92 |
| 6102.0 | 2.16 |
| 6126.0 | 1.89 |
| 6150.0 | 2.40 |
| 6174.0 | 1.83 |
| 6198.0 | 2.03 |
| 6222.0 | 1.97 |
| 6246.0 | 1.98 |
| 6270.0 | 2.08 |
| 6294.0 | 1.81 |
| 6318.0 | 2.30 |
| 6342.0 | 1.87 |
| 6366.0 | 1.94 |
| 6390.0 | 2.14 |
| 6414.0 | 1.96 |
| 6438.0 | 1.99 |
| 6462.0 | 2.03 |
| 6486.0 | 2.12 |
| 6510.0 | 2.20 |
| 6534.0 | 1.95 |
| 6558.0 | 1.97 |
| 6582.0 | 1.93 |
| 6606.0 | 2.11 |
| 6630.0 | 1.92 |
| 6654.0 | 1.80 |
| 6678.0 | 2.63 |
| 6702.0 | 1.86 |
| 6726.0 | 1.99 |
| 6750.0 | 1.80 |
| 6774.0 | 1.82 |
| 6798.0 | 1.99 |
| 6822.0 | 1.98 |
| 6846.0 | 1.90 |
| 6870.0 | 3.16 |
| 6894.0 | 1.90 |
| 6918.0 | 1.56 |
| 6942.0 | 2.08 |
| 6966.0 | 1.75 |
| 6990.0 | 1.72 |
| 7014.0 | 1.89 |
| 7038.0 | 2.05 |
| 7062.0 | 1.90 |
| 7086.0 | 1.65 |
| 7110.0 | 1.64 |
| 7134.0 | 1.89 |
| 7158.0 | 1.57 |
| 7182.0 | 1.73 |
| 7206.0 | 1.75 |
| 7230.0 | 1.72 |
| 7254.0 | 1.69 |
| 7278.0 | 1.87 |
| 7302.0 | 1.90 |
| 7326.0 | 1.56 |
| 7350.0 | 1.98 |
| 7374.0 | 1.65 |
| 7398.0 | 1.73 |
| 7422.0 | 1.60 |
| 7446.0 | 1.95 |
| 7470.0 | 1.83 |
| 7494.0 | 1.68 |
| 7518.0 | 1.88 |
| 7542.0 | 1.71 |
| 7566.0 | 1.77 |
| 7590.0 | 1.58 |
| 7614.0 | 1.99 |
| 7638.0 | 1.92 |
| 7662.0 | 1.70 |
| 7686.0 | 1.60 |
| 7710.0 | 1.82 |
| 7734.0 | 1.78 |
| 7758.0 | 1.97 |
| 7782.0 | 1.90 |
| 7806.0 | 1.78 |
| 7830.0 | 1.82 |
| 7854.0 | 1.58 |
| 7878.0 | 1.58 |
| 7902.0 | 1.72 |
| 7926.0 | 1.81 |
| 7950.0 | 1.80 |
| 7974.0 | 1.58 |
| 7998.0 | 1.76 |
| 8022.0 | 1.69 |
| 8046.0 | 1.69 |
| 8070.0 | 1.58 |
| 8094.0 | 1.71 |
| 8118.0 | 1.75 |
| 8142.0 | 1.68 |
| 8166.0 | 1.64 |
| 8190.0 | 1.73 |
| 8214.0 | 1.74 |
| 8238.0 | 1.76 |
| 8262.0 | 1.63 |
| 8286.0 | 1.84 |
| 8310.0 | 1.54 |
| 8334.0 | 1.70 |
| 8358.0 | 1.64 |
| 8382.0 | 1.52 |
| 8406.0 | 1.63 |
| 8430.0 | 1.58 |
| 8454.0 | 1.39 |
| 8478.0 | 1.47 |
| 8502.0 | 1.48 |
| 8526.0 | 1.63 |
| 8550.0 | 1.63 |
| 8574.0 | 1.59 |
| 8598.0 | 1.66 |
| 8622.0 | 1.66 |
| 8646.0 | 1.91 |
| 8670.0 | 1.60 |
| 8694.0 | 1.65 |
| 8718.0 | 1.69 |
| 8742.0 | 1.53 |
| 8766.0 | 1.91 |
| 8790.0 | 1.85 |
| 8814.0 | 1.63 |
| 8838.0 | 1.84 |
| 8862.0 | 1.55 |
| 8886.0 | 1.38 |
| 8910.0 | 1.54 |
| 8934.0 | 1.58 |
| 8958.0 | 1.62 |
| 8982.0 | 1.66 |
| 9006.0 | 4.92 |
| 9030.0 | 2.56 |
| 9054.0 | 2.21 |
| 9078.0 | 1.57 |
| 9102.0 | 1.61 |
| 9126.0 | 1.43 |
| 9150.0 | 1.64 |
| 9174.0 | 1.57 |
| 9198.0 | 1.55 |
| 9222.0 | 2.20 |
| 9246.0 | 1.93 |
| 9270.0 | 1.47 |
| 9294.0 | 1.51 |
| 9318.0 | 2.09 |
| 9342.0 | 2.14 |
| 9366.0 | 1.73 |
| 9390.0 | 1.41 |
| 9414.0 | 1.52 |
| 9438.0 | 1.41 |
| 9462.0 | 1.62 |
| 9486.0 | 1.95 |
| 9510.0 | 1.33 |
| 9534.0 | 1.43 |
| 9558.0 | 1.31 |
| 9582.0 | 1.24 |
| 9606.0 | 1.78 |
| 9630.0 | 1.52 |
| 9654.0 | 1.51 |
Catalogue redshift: 0.37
